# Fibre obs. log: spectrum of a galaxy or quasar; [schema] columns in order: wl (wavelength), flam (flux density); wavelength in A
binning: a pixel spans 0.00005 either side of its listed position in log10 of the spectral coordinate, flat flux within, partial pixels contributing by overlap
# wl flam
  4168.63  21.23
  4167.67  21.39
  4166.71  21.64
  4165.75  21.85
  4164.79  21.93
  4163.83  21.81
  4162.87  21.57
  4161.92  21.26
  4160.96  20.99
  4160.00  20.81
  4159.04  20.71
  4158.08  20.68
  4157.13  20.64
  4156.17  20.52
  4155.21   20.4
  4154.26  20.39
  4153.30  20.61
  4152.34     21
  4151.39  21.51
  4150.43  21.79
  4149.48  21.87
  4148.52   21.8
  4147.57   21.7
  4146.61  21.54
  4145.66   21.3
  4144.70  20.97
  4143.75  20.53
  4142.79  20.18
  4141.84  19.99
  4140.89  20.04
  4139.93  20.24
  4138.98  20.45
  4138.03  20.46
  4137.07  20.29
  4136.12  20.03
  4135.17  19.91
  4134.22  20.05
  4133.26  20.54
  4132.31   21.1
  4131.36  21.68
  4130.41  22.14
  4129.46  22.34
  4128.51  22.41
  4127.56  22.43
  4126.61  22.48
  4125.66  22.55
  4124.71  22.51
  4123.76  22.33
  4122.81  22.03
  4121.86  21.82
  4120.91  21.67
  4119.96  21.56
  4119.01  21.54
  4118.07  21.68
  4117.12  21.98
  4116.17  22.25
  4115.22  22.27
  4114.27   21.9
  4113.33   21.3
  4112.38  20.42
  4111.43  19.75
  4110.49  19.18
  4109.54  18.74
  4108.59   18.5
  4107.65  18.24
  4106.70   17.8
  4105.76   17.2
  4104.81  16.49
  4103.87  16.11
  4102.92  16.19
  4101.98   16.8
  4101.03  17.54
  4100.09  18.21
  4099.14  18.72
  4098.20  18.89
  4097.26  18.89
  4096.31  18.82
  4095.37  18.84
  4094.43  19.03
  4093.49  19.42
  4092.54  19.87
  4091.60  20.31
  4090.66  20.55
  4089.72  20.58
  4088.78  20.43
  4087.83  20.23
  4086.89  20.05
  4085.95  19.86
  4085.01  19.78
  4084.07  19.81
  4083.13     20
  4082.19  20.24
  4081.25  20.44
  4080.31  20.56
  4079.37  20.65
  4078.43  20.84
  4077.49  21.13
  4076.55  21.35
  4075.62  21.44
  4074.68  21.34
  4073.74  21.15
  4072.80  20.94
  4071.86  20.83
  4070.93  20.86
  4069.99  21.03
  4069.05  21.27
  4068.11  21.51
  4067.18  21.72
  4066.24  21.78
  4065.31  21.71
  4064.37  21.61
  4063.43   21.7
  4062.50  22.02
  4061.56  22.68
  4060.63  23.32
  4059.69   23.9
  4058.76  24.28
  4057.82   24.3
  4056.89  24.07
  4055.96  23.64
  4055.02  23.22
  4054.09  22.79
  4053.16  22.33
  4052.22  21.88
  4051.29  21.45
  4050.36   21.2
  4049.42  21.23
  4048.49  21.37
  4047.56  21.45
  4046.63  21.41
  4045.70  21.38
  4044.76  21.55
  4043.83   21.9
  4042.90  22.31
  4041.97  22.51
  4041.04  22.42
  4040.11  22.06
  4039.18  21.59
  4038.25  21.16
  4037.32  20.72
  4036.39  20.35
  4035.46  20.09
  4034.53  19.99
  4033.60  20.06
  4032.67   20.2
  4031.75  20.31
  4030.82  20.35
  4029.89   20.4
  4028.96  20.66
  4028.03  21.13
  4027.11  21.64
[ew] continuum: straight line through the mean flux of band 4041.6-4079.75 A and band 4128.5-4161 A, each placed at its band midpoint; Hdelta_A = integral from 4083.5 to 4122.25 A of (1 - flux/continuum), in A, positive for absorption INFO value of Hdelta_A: 3.3 A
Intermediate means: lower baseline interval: 21.9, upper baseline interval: 20.9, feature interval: 19.6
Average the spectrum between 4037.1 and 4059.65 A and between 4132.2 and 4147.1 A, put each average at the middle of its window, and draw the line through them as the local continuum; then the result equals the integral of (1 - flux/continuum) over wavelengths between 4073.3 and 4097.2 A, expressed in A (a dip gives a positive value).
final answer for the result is 1.4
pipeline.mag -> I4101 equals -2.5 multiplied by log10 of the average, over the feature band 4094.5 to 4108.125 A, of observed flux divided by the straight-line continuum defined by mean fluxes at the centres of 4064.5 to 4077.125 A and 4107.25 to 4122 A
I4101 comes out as 0.18 mag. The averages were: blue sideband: 21.3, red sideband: 20.8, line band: 17.8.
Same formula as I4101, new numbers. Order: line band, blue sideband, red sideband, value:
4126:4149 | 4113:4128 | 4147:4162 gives 0.025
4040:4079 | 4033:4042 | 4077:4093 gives -0.065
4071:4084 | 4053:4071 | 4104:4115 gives 0.030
